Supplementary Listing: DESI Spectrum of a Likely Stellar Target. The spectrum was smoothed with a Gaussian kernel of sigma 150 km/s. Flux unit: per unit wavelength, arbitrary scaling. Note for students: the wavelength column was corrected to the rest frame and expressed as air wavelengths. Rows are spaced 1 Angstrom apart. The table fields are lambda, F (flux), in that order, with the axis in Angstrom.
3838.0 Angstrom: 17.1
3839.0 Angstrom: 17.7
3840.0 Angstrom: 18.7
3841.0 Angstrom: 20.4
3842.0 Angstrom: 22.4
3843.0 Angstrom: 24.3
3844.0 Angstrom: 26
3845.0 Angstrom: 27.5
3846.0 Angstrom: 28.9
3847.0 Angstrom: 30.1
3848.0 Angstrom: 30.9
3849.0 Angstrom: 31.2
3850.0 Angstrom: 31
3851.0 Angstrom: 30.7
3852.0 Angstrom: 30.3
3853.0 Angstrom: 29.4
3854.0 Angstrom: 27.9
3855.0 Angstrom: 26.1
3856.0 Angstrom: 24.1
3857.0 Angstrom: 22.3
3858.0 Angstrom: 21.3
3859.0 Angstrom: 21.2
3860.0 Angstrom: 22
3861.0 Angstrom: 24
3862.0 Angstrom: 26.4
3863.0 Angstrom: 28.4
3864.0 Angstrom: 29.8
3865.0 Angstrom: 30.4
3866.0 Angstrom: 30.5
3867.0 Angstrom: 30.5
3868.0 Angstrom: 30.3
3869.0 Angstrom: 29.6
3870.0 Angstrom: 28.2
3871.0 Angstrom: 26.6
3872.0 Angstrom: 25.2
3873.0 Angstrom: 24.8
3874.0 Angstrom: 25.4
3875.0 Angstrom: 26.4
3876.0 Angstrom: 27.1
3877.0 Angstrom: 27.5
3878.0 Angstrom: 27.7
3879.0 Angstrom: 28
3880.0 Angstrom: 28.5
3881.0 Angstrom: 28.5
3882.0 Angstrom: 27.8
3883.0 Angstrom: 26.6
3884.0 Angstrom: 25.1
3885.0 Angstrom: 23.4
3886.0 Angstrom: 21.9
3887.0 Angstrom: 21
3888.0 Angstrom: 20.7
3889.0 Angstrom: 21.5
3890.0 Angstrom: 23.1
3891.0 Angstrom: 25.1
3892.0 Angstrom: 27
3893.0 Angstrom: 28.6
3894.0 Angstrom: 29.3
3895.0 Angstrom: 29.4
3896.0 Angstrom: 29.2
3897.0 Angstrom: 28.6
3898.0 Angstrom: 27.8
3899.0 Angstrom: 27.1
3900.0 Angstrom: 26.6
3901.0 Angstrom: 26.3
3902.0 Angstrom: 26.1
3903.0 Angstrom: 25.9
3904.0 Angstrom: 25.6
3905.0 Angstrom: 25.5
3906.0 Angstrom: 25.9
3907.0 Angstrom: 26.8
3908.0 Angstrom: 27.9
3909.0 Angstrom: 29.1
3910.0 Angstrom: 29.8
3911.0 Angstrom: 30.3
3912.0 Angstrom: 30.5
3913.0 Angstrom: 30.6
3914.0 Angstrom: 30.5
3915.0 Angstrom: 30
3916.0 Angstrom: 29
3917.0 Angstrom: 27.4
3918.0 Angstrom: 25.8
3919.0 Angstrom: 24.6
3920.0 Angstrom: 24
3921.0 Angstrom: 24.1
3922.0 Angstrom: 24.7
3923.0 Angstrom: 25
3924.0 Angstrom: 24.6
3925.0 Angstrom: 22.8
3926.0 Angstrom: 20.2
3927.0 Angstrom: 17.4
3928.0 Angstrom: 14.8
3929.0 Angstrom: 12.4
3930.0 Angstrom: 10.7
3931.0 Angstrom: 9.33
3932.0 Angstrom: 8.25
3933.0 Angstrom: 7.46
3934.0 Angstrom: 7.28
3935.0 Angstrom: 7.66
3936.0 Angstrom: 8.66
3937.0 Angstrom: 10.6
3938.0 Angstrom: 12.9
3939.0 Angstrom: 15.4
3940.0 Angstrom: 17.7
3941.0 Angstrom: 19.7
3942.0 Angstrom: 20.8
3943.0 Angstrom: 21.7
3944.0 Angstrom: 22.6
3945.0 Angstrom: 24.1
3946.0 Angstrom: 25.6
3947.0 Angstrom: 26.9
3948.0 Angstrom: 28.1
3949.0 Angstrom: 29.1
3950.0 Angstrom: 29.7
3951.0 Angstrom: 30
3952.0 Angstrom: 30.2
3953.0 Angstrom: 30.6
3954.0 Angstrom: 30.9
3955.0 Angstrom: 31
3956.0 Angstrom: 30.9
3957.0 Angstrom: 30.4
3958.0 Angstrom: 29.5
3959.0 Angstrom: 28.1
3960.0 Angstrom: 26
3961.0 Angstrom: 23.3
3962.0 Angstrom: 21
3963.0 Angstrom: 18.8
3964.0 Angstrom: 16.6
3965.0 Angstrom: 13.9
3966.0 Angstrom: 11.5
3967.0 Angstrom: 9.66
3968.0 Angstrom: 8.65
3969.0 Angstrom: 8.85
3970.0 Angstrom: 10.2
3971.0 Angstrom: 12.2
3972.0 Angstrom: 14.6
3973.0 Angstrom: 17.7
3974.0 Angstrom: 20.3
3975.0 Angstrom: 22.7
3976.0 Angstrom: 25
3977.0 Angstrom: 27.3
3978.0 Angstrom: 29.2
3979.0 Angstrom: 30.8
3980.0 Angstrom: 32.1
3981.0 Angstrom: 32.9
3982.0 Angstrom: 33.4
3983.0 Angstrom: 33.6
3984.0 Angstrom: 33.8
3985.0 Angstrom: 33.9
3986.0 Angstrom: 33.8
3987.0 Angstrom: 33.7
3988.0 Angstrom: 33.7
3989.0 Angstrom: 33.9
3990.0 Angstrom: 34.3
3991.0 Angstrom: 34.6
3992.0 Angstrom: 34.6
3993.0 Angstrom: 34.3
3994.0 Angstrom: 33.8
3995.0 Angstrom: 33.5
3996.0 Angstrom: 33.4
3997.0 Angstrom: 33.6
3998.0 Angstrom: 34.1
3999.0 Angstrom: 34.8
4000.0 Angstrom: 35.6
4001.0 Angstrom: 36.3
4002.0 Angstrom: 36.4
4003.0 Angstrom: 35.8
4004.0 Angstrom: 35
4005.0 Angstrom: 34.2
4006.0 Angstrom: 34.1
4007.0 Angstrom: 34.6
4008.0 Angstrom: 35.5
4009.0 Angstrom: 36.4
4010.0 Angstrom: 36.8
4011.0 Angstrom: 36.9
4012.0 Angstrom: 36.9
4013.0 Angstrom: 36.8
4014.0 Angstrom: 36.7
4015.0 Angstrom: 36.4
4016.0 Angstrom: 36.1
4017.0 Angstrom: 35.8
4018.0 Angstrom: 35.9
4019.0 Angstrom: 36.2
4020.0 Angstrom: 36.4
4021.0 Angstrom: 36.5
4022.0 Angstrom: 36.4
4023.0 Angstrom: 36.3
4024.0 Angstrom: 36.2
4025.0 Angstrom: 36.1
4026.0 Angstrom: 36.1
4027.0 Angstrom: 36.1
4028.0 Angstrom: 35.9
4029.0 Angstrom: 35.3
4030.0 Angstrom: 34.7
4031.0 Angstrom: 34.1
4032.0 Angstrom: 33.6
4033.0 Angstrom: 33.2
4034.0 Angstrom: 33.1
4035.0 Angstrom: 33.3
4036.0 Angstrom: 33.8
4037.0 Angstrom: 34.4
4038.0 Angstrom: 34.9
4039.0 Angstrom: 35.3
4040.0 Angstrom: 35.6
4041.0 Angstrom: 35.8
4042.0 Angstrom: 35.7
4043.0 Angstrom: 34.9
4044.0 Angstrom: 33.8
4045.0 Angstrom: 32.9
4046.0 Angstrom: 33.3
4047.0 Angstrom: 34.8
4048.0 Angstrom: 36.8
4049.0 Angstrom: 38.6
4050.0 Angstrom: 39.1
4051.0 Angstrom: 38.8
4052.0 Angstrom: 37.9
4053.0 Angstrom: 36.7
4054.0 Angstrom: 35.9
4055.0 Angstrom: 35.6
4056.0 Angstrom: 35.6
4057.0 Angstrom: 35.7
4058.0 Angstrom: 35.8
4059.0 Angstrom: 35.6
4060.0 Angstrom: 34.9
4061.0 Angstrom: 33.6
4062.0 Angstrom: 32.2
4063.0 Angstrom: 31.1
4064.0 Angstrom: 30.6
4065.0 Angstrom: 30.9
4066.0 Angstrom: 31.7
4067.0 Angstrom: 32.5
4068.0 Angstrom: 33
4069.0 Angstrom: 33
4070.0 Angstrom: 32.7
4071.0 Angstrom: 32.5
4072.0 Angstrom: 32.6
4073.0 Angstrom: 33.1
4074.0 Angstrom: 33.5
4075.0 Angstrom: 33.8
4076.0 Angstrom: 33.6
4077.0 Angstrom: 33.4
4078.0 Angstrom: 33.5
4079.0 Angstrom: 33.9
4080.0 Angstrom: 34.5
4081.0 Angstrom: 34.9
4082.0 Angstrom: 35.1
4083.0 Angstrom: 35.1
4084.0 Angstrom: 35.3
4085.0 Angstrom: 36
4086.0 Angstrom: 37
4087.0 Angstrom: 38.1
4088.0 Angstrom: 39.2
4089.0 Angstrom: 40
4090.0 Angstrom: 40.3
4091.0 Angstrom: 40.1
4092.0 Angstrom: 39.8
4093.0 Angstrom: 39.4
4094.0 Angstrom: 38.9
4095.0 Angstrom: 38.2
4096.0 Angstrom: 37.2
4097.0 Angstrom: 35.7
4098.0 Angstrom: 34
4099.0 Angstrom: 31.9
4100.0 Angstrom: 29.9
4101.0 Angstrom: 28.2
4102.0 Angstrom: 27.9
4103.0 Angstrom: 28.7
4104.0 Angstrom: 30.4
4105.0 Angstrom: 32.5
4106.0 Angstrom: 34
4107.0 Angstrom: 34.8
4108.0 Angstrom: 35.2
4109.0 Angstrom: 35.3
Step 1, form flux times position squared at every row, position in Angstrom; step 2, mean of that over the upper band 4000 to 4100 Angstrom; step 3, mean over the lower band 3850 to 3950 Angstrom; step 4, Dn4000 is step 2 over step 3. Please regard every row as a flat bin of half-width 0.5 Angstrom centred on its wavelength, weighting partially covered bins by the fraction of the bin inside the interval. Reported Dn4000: 1.57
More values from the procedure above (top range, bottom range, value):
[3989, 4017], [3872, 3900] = 1.43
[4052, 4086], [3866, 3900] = 1.40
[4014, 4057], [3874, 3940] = 1.63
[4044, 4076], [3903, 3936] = 1.67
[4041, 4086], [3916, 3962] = 1.69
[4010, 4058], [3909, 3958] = 1.66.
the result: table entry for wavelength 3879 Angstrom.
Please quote 28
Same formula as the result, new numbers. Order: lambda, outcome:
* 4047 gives 34.8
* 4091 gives 40.1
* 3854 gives 27.9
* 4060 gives 34.9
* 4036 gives 33.8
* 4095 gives 38.2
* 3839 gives 17.7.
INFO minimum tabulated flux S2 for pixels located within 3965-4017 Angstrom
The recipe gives 8.65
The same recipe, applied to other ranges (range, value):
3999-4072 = 30.6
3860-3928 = 14.8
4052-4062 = 32.2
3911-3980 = 7.28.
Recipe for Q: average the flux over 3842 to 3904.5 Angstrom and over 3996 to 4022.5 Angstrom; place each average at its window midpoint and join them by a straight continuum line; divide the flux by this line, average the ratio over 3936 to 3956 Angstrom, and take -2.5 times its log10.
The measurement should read 0.31 mag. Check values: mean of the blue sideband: 26.8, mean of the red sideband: 35.7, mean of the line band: 23.9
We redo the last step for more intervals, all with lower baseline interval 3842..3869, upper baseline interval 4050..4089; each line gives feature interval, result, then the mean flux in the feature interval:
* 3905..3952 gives 0.335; 21.9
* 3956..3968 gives 0.437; 20.7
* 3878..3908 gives 0.101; 26.2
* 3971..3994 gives 0.071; 29.7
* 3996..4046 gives -0.075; 35.3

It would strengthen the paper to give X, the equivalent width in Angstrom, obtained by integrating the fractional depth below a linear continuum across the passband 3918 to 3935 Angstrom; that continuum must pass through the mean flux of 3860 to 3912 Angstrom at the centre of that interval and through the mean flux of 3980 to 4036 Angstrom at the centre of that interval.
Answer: 7.0 Angstrom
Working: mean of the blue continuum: 26.9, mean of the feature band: 17.3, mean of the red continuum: 35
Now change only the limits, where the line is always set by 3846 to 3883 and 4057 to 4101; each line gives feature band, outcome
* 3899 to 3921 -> 1.2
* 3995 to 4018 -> -2.3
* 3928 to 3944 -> 9.0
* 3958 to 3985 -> 8.0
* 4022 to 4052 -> -1.8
